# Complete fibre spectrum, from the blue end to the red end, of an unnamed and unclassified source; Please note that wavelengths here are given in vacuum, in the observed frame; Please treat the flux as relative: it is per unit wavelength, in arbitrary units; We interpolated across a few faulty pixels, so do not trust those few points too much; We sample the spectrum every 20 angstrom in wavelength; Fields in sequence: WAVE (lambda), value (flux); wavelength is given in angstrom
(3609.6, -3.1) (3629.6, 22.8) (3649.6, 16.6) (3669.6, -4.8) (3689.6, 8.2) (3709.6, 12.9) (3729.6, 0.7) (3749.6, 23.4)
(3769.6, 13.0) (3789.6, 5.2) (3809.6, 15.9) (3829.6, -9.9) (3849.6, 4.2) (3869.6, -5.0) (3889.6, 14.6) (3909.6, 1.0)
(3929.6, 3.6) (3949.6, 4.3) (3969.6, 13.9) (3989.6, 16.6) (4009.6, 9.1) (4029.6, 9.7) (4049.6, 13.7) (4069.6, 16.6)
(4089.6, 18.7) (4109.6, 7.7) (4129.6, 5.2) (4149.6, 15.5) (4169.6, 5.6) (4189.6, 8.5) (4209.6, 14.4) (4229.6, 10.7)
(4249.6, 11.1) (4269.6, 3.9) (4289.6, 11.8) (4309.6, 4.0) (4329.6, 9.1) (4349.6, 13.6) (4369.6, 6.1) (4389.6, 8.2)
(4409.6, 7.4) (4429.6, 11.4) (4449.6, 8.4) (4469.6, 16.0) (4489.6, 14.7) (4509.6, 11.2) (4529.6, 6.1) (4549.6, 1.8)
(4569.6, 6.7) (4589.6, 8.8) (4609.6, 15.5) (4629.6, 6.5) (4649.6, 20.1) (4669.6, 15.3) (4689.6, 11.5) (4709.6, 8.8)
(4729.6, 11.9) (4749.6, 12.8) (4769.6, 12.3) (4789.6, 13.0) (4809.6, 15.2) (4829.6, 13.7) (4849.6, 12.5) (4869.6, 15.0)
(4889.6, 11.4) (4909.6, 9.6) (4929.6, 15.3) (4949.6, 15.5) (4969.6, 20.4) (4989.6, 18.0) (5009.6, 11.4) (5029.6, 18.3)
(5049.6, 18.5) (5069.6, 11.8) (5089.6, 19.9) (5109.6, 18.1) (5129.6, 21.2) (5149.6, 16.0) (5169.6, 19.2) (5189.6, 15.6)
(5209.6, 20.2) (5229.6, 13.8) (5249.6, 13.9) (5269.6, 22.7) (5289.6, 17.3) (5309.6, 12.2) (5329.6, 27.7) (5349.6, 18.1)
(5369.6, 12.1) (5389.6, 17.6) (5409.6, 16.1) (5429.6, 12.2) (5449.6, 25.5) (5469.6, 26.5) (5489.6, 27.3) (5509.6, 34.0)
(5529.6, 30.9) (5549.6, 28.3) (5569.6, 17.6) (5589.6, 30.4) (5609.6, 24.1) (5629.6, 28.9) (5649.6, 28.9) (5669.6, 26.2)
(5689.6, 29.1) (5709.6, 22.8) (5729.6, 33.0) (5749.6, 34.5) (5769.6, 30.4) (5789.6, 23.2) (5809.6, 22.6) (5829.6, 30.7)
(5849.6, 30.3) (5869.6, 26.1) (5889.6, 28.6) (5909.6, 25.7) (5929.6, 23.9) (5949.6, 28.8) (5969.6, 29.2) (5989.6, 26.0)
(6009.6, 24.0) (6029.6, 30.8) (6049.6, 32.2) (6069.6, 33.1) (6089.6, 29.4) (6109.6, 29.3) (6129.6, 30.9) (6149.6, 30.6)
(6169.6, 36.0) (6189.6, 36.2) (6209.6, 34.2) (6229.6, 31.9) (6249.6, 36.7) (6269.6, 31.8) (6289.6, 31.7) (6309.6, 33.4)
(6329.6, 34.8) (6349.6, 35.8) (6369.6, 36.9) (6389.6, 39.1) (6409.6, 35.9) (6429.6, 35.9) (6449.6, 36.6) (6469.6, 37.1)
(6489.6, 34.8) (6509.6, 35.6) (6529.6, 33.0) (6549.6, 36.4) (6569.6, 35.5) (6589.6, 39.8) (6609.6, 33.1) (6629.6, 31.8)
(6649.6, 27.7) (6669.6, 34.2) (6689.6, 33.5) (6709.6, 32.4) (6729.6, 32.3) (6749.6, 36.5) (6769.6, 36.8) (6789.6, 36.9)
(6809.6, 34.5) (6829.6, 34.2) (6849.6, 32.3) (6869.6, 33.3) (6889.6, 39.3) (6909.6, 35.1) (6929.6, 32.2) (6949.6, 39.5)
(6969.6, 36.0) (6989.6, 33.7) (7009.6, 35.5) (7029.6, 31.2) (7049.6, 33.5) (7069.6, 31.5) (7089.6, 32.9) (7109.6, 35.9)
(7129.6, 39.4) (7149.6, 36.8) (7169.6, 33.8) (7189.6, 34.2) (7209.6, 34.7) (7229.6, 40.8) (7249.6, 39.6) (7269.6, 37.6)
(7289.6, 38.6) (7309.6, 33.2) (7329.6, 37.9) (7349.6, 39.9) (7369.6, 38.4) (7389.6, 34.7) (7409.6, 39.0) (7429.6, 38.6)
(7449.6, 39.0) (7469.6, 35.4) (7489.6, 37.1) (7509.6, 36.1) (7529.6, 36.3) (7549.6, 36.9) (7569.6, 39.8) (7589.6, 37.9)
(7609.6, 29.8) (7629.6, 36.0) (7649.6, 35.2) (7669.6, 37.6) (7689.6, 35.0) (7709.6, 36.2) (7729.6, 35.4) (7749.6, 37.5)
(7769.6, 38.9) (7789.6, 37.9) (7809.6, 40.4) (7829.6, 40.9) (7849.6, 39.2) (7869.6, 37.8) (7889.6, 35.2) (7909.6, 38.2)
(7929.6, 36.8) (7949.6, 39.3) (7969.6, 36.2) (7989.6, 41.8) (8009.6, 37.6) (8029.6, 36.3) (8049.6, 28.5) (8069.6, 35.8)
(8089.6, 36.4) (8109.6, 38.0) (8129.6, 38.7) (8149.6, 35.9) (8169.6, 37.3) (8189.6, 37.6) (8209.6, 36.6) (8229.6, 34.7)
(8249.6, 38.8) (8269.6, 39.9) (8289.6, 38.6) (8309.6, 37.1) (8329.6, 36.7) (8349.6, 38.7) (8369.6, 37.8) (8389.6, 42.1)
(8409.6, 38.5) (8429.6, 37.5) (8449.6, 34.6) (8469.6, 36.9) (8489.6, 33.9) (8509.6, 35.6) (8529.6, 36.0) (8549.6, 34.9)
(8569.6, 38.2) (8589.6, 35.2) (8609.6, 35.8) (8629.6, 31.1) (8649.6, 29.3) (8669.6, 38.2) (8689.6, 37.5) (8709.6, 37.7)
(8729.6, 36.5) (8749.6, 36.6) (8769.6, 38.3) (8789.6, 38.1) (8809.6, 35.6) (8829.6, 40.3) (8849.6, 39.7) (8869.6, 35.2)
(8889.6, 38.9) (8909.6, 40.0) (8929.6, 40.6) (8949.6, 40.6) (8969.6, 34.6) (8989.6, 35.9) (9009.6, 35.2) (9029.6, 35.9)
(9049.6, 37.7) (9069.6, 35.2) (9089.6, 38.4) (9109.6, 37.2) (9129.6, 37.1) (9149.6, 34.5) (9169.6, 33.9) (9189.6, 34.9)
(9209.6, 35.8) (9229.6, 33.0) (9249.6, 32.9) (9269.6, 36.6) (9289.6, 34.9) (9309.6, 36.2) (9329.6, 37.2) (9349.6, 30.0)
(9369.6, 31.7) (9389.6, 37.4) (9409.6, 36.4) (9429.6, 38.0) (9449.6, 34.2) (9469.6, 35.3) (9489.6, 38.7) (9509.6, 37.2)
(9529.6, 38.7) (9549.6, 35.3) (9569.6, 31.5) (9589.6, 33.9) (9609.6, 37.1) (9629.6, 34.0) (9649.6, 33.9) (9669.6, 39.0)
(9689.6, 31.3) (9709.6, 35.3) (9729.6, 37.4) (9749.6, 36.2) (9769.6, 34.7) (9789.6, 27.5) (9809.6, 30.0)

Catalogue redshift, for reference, 0.365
